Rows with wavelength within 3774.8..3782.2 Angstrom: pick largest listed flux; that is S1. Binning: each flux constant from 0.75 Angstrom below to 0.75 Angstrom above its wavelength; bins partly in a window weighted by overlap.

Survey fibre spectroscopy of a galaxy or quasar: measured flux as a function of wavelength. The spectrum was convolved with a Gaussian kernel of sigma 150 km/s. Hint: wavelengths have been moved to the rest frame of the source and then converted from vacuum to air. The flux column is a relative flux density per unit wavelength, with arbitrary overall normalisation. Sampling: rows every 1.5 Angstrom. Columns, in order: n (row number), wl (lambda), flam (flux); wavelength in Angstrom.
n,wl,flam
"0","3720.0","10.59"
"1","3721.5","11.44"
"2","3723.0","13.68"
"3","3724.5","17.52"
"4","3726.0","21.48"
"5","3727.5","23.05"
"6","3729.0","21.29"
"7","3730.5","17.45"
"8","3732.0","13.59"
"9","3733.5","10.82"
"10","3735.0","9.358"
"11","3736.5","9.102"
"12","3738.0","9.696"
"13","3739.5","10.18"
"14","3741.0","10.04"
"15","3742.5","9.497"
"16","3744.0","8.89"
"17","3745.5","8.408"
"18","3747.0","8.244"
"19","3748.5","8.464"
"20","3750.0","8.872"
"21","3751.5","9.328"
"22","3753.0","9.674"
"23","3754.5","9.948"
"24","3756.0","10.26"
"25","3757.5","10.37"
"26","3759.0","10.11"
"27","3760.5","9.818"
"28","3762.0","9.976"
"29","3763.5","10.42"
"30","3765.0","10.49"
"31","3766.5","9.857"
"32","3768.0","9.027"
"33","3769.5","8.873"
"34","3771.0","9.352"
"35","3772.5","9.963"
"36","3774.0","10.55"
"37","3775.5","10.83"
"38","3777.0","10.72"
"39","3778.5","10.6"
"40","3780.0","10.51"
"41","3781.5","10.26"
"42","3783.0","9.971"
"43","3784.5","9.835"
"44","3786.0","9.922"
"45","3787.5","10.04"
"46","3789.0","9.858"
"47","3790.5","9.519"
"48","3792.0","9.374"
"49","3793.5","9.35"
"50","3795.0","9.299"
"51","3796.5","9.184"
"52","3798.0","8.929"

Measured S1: 10.83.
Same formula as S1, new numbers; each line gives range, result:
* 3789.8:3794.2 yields 9.519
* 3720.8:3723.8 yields 13.68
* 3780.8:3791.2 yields 10.26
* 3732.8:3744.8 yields 10.82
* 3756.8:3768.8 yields 10.49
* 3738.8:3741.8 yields 10.18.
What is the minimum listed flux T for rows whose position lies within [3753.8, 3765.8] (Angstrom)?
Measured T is 9.818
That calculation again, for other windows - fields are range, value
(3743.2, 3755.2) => 8.244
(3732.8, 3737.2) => 9.102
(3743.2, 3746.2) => 8.408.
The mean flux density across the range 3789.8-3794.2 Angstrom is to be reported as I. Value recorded 9.41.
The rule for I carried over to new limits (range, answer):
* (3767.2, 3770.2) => 8.97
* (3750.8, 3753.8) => 9.51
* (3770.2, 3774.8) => 9.95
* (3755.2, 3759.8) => 10.2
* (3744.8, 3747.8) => 8.33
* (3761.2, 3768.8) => 9.95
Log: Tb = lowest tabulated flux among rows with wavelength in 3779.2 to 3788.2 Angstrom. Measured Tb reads 9.835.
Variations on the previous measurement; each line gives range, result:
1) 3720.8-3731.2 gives 11.44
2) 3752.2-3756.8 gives 9.674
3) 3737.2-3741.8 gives 9.696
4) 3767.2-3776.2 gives 8.873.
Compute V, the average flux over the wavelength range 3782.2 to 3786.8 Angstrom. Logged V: 9.91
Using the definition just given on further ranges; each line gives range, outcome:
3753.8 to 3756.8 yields 10.1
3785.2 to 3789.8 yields 9.93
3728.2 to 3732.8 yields 17.4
